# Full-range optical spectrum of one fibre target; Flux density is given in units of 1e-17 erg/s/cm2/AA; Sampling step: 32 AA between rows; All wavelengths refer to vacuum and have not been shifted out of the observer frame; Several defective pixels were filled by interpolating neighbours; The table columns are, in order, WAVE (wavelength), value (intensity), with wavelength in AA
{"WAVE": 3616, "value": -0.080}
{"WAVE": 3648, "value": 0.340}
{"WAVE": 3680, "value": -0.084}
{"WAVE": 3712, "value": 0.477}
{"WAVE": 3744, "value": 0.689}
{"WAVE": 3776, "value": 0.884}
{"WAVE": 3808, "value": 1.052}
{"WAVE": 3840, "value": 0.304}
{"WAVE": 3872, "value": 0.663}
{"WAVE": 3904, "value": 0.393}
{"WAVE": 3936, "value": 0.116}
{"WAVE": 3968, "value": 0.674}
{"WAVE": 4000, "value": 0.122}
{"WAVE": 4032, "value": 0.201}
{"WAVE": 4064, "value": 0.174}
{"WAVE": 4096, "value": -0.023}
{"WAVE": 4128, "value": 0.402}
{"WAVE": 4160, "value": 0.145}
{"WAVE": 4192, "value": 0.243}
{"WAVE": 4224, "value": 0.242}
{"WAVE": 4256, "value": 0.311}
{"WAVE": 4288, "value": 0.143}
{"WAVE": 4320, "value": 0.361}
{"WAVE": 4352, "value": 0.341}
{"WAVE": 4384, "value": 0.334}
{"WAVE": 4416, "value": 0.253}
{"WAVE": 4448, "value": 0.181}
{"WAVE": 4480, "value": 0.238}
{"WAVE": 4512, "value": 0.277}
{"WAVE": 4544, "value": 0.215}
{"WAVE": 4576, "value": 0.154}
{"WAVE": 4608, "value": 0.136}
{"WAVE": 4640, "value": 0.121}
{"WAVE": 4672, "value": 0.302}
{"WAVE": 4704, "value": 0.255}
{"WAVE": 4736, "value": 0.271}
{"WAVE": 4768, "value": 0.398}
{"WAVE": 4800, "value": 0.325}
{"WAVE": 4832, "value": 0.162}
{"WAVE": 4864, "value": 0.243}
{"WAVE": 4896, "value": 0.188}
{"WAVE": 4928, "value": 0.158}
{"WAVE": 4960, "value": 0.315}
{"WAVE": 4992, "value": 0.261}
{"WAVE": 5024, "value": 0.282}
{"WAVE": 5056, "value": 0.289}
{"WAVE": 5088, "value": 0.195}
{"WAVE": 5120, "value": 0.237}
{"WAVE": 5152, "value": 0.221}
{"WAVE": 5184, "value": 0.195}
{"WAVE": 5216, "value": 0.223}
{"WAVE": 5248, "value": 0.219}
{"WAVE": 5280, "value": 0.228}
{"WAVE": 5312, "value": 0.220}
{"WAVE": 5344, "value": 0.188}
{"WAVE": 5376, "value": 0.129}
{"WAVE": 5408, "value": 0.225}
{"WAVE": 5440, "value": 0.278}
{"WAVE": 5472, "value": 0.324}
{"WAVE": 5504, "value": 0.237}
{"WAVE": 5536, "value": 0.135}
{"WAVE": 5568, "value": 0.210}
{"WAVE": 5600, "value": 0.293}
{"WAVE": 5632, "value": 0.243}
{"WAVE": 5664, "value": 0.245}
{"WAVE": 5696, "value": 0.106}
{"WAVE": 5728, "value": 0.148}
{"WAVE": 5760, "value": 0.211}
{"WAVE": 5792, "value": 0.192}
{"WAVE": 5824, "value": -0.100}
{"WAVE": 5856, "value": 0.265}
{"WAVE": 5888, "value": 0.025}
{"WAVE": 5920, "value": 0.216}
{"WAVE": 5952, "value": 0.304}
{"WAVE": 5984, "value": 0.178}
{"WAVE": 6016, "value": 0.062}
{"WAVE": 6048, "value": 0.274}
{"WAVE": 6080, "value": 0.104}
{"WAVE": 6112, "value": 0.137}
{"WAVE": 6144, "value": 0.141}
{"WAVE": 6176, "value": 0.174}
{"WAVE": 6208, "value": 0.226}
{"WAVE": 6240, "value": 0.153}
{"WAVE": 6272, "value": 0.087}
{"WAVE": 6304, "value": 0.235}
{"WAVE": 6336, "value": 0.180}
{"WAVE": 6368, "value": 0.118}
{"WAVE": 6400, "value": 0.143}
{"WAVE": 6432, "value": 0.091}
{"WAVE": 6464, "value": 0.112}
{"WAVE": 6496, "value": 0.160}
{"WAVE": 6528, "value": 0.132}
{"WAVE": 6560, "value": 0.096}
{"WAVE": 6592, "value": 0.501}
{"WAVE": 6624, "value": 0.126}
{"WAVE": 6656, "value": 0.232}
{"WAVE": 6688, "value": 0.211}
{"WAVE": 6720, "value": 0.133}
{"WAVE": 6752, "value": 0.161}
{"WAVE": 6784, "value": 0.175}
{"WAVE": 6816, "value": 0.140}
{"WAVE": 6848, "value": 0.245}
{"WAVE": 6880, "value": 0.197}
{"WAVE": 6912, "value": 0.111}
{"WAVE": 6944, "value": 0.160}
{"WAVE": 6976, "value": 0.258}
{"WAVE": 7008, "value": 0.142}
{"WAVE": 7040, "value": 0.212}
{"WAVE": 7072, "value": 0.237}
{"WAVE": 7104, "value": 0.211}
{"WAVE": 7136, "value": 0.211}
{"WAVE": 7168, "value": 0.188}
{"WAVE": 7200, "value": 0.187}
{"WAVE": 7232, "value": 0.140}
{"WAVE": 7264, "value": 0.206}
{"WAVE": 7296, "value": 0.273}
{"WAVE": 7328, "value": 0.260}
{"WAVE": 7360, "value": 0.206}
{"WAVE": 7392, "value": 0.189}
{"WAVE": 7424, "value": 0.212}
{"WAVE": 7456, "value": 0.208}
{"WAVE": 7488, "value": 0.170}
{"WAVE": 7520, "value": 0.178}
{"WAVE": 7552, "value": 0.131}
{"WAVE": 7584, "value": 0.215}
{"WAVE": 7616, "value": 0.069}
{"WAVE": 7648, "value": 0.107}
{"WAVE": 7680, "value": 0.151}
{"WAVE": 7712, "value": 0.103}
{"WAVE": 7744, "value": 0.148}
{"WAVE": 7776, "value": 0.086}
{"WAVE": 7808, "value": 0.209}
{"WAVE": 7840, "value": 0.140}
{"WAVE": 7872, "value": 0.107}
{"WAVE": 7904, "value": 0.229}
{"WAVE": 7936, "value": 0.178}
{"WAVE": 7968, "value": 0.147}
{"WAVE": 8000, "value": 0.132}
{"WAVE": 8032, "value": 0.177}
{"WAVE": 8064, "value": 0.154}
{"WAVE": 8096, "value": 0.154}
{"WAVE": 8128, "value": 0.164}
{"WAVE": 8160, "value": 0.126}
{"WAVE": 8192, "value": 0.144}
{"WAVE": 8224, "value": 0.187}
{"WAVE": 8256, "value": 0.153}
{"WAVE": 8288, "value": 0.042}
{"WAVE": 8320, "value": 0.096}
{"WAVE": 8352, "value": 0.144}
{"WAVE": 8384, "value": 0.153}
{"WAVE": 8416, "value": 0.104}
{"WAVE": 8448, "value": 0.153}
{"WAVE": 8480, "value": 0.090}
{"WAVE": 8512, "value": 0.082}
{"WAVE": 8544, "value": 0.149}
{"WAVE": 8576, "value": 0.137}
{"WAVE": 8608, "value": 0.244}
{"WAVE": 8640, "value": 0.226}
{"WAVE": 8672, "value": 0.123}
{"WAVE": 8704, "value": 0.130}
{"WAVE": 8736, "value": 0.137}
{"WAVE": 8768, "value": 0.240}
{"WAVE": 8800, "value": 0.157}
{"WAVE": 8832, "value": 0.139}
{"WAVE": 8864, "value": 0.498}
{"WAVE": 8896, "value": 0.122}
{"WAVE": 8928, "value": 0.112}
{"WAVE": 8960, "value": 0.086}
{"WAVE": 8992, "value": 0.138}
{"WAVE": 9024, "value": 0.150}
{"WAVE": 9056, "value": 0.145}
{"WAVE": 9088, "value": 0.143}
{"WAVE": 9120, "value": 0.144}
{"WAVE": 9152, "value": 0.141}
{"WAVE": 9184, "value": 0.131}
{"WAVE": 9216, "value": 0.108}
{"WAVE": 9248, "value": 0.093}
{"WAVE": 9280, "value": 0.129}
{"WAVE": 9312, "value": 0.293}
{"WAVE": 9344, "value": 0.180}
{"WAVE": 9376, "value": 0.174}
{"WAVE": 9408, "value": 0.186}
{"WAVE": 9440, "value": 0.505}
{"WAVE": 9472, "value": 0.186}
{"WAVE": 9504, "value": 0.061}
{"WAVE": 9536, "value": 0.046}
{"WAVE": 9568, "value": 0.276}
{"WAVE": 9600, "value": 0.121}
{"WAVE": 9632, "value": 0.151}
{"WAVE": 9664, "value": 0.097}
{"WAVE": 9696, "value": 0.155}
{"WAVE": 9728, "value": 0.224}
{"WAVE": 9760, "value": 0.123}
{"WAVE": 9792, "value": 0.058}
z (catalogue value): 0.770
